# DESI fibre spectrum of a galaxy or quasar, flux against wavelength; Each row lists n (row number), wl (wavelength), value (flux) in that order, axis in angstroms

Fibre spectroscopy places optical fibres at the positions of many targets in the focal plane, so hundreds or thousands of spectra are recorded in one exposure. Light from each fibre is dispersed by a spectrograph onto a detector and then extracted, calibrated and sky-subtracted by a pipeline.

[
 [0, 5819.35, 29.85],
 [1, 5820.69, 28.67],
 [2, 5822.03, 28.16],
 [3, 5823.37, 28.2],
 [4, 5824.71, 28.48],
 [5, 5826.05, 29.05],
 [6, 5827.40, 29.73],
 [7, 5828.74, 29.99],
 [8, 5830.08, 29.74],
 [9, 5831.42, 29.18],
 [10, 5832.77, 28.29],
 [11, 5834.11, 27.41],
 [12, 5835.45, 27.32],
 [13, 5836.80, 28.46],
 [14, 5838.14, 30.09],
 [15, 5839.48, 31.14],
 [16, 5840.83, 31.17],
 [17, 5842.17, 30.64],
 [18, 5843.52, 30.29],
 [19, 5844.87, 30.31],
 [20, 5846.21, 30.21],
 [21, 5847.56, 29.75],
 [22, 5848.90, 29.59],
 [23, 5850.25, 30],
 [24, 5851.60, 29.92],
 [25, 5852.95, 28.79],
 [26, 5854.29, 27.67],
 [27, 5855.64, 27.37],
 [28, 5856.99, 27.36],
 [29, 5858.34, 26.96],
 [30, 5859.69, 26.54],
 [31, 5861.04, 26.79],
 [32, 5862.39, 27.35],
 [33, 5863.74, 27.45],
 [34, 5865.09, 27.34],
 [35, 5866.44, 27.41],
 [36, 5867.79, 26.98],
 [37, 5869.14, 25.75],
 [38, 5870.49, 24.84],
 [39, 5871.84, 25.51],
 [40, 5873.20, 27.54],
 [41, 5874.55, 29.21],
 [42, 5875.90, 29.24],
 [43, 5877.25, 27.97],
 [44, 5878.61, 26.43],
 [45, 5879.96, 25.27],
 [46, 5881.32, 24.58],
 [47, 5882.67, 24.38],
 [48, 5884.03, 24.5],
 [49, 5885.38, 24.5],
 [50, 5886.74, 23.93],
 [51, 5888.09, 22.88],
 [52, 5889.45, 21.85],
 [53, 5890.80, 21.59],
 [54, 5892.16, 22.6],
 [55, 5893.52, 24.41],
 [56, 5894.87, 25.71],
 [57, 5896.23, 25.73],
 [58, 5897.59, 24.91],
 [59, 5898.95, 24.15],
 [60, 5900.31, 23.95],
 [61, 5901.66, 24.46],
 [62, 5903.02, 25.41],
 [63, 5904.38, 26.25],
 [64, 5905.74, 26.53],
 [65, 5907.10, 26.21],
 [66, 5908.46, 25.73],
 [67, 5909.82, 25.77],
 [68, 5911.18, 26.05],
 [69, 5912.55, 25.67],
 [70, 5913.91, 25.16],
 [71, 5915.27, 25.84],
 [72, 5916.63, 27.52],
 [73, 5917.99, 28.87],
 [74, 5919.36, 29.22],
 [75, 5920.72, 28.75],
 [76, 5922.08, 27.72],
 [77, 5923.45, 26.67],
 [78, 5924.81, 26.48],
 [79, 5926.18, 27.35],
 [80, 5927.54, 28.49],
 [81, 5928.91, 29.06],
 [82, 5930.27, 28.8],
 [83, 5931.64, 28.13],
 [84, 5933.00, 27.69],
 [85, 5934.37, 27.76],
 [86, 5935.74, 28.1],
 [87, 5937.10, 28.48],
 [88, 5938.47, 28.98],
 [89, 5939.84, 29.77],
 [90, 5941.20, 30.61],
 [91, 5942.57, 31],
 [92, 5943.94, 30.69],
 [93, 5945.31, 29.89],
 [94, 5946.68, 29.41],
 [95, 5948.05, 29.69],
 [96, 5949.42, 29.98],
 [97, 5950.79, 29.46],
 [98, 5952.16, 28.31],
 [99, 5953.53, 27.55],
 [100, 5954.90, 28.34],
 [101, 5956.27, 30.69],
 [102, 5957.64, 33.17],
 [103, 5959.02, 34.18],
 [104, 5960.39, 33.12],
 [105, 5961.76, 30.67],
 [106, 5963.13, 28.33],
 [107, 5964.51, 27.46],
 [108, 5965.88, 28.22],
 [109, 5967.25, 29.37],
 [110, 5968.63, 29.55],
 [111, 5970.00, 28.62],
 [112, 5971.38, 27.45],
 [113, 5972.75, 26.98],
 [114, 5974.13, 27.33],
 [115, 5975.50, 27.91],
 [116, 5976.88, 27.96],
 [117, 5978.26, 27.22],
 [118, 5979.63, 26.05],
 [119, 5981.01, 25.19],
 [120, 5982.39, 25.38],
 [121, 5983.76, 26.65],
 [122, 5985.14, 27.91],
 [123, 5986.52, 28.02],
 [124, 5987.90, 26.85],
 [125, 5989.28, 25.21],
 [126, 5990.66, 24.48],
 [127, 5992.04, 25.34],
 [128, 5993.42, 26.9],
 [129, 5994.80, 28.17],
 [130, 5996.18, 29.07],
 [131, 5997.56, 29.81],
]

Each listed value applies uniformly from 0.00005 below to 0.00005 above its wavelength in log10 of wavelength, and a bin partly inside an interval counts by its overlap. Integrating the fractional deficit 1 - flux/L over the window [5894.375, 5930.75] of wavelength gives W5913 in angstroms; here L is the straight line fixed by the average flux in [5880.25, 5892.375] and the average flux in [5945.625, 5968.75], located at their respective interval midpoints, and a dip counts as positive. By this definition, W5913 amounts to -0.9 angstroms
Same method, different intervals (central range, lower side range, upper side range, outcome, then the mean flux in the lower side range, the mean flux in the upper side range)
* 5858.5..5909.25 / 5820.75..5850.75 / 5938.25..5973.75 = 6.8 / 29.4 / 29.7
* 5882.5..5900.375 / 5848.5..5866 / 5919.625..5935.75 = 2.6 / 27.9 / 27.9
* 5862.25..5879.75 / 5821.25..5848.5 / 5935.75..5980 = 1.3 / 29.4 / 29.3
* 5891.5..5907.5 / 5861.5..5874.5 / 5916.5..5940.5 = 1.5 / 26.8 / 28.2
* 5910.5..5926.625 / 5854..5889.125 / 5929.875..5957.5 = 0.6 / 26.3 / 29.3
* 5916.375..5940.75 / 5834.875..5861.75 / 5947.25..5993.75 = 0.2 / 29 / 28.2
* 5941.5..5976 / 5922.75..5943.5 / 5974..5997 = -2.3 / 28.5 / 26.8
